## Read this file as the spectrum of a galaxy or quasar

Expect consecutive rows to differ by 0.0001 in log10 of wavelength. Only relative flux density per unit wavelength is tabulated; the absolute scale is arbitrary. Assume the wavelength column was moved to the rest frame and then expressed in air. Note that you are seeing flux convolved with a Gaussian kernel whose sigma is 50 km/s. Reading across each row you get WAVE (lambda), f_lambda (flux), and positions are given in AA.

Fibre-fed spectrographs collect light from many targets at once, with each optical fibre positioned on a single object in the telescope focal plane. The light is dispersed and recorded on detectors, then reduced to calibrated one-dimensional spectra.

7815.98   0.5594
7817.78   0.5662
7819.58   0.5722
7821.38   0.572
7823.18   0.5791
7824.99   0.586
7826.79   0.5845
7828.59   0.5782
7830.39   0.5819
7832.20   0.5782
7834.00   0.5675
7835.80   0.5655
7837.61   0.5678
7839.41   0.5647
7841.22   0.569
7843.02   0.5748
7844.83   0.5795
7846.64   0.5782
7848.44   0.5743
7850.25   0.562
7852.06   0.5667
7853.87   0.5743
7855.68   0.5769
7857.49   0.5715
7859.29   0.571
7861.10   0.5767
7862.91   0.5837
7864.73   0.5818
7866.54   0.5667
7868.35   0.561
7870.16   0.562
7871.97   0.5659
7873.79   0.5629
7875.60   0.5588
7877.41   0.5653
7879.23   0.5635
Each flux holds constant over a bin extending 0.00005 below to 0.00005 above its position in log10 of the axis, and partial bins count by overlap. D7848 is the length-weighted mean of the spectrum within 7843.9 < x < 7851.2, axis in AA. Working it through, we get 0.573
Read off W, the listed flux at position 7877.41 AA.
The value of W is 0.5653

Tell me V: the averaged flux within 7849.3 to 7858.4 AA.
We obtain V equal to 0.57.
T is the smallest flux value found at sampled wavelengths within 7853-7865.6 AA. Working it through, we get 0.571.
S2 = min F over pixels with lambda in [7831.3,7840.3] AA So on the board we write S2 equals 0.5647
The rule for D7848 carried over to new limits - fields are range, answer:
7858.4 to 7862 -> 0.574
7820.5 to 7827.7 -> 0.58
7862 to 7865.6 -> 0.581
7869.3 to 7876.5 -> 0.562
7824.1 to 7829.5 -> 0.584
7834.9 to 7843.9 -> 0.568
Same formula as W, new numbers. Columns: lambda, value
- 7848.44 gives 0.5743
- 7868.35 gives 0.561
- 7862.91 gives 0.5837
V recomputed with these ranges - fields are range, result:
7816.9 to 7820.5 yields 0.569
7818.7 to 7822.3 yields 0.572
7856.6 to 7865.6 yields 0.577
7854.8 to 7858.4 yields 0.576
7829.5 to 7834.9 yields 0.576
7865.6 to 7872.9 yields 0.564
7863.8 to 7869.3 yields 0.569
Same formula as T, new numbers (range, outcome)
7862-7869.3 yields 0.561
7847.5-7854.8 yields 0.562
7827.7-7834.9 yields 0.5675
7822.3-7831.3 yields 0.5782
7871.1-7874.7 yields 0.5629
